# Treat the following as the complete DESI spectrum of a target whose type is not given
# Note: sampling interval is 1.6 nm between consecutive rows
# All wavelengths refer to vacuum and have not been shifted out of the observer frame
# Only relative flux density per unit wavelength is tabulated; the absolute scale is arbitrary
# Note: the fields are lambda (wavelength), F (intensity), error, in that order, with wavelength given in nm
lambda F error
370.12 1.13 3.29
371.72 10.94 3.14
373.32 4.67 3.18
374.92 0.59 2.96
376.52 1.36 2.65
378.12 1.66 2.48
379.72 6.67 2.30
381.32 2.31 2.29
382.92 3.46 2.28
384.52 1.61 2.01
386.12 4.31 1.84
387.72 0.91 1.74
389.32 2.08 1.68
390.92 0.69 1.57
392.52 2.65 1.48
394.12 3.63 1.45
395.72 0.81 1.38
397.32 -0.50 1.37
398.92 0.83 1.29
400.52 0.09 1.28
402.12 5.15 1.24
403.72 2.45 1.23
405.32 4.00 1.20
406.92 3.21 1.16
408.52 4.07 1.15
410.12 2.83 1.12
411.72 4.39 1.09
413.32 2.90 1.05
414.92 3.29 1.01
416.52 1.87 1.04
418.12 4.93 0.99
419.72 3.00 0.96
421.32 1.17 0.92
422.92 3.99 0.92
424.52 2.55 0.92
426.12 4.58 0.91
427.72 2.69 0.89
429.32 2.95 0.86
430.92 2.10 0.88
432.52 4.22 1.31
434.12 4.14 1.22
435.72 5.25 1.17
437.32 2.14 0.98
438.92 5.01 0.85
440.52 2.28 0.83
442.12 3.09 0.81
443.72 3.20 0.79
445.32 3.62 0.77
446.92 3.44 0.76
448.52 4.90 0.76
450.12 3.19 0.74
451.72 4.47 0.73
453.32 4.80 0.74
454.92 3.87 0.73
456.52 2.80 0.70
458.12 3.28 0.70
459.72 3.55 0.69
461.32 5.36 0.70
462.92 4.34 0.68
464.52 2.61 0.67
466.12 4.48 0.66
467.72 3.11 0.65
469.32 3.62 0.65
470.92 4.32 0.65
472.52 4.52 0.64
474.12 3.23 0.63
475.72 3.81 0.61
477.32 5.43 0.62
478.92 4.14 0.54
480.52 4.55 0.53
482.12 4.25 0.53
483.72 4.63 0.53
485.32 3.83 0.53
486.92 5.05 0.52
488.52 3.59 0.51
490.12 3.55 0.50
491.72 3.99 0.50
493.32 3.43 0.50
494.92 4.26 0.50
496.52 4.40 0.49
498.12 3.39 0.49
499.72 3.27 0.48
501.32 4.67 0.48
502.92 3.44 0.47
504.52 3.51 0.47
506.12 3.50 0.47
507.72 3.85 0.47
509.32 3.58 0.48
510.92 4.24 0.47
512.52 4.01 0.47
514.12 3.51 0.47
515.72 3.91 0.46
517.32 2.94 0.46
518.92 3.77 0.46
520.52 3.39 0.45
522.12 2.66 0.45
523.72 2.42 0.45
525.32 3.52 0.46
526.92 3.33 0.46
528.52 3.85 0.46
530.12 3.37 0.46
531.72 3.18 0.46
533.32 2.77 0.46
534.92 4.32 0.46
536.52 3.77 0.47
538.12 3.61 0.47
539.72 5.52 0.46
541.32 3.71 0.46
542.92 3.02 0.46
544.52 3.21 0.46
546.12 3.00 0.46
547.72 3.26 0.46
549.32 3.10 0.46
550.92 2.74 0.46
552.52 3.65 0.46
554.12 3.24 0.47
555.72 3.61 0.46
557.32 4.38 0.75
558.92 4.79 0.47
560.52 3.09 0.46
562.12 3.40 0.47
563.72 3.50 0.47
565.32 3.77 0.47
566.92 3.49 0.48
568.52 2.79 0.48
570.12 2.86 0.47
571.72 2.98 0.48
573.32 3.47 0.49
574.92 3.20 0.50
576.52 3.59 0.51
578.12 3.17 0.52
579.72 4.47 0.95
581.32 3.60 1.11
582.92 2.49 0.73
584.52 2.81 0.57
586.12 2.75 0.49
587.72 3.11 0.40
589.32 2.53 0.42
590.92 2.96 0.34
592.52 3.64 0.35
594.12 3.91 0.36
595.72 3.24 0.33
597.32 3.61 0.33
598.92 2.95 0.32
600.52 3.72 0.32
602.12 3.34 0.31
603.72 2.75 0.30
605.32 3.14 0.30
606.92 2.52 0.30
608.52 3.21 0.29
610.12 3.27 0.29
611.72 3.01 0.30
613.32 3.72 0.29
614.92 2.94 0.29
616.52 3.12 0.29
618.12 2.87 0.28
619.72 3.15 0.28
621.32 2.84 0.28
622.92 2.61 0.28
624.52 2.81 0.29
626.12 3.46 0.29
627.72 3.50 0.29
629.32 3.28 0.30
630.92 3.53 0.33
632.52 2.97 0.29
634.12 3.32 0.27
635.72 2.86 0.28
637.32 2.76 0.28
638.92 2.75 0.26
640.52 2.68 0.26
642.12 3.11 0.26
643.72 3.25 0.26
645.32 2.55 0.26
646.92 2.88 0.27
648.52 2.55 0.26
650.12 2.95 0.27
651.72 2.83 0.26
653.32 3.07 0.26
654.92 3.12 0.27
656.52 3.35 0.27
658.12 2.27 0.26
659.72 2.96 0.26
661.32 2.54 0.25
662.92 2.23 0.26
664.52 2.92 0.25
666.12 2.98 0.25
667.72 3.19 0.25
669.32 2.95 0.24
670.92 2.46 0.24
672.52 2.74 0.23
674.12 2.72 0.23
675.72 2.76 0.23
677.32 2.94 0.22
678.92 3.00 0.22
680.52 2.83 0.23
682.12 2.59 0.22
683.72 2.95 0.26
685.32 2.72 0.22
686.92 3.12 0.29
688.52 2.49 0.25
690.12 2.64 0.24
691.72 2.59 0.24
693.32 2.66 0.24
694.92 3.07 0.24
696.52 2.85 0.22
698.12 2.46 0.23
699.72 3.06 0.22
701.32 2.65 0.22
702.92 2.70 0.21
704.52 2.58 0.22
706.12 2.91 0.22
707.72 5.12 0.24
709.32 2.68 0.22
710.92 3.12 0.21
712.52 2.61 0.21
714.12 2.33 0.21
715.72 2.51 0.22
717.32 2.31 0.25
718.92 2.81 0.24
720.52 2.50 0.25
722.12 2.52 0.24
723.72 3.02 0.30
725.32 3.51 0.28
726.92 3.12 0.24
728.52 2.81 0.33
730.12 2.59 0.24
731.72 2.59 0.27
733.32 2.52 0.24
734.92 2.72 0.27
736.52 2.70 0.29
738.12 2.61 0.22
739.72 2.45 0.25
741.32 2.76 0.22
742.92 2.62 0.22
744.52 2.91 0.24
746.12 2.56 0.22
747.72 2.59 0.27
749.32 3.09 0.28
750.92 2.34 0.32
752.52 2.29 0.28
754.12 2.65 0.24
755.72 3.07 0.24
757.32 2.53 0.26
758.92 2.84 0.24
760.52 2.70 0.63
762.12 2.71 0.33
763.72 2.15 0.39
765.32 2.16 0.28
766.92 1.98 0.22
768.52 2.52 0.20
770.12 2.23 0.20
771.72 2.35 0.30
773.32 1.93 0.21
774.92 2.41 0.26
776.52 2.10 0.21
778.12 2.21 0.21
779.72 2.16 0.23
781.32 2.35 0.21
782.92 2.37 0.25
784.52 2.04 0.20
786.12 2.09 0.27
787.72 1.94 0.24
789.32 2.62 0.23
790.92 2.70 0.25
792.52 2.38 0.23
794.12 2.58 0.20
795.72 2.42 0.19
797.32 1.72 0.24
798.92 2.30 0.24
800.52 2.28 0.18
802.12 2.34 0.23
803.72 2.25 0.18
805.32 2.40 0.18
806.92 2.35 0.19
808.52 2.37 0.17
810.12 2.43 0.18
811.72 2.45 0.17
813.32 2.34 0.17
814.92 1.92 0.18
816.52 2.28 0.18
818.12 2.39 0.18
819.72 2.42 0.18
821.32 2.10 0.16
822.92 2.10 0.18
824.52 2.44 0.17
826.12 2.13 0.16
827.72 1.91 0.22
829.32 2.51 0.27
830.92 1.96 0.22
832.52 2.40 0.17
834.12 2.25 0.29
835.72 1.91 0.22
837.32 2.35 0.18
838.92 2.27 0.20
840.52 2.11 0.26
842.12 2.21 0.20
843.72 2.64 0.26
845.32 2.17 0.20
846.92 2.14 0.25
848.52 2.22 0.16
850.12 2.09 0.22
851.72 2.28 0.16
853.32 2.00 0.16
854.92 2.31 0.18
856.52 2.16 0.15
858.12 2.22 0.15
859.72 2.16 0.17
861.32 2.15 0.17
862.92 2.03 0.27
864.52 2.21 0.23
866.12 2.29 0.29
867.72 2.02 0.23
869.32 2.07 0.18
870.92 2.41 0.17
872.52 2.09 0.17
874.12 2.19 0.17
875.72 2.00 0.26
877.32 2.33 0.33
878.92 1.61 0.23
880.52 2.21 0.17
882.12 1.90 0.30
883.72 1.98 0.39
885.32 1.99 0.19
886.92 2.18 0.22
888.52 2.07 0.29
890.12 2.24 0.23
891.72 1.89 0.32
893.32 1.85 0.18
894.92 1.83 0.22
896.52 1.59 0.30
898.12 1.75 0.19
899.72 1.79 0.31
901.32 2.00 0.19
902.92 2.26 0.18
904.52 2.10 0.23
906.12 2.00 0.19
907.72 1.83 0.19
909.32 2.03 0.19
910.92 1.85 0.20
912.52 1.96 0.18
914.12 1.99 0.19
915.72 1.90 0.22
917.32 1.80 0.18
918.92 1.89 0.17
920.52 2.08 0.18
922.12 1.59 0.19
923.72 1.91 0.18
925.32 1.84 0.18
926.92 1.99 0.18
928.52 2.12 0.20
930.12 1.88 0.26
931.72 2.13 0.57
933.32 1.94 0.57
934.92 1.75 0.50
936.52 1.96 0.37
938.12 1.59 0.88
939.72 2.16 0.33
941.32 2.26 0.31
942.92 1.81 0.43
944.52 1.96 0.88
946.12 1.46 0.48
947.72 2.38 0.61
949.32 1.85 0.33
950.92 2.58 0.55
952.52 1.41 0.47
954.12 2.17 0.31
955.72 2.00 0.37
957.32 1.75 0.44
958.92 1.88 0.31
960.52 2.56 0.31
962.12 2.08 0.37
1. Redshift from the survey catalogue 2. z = 0.079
